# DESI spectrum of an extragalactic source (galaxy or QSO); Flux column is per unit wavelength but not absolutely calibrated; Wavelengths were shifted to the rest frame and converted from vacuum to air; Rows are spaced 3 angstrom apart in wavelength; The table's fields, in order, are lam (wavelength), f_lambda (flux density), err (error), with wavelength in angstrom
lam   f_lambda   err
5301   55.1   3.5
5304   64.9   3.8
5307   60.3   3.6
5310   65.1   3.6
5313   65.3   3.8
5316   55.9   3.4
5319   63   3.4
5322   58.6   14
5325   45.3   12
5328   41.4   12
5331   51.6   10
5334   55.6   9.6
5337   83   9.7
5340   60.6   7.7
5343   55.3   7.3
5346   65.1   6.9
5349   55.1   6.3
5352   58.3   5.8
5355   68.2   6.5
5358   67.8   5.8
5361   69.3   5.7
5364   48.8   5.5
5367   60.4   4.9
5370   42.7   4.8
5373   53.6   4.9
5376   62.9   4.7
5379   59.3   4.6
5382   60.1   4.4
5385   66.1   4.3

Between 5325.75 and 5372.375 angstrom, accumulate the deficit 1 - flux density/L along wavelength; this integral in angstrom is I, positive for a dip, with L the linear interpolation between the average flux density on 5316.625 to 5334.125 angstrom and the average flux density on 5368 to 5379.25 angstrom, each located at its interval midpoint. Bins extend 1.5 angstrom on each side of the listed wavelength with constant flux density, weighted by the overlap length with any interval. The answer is -4.49 angstrom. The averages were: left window 52.5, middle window 58.6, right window 54.4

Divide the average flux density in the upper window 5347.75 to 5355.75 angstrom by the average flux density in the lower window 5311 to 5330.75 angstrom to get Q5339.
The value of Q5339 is 1.1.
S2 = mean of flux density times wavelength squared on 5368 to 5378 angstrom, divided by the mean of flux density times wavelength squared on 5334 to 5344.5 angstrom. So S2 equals 0.8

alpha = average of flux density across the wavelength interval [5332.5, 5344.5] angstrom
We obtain 63.6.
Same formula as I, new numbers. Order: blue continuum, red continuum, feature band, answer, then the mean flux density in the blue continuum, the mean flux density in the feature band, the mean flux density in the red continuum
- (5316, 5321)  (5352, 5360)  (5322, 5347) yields 2.32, 60.4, 57.2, 66.3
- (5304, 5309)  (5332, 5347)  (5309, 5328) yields 1.60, 62.2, 57.3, 63.5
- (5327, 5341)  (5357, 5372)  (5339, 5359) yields -1.10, 59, 61.4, 57.3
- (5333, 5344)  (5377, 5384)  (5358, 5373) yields 1.33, 64.4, 56.4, 60.4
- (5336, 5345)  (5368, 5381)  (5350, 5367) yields -0.62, 65.3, 62.1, 55.1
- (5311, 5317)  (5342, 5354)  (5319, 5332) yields 2.12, 61.4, 50.7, 59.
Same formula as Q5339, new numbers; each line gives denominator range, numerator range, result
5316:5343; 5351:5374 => 1.03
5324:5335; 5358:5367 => 1.26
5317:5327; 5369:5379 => 0.99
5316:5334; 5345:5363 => 1.21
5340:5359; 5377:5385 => 1.00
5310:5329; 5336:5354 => 1.11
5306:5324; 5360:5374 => 0.89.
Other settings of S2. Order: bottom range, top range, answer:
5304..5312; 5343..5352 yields 0.95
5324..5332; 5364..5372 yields 1.13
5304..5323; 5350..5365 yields 1.03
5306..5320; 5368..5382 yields 0.92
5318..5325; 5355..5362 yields 1.21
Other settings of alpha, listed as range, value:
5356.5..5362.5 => 68.5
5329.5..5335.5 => 53.6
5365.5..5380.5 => 55.8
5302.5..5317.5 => 62.3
